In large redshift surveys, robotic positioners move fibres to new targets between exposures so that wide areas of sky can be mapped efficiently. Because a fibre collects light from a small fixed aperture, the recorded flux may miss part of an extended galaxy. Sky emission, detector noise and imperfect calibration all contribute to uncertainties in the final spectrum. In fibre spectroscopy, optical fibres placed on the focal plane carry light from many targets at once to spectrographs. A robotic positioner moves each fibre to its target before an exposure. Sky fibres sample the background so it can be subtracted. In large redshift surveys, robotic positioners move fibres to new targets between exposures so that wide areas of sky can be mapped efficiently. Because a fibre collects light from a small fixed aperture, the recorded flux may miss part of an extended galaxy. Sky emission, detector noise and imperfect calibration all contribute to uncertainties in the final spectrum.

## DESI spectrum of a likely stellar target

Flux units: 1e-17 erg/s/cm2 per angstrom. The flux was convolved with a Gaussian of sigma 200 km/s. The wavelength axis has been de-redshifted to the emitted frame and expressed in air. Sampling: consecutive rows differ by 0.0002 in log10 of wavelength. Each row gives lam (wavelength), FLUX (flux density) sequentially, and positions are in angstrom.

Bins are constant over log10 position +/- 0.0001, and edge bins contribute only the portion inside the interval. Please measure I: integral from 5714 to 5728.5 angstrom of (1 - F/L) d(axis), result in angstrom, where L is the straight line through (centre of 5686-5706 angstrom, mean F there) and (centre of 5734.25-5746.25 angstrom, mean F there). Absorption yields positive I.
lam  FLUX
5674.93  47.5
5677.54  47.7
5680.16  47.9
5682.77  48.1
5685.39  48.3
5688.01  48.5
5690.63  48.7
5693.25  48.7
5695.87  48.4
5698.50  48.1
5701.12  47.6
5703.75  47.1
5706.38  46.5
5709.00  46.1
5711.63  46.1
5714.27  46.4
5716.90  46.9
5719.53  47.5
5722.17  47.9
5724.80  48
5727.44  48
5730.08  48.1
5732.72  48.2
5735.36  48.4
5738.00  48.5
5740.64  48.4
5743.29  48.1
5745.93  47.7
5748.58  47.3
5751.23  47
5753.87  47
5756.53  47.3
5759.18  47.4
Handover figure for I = 0.2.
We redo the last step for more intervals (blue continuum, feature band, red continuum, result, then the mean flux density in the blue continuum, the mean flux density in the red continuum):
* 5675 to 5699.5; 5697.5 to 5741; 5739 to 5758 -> 0.3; 48.2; 47.6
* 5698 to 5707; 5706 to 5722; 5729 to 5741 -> 0.3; 47.3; 48.3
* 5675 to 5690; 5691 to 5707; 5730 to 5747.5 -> 0.1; 48.1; 48.2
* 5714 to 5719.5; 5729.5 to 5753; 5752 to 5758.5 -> -0.4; 46.9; 47.2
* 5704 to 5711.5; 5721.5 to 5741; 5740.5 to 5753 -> -0.4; 46.4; 47.6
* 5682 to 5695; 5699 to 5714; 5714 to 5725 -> 0.3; 48.5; 47.4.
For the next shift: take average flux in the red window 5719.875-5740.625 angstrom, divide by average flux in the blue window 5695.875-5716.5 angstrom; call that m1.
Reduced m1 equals 1.03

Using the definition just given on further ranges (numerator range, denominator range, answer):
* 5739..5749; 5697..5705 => 1.01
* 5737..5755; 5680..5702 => 0.99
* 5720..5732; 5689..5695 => 0.98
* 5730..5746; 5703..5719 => 1.04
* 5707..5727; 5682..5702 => 0.97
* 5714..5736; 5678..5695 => 0.99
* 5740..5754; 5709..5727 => 1.01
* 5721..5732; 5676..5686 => 1.00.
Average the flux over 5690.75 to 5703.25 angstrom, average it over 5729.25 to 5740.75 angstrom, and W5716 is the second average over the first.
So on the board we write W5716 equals 1.00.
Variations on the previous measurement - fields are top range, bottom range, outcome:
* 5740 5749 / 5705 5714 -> 1.04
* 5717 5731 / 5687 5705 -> 0.99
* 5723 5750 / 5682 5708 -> 1.00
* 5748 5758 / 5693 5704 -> 0.98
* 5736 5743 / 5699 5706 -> 1.02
